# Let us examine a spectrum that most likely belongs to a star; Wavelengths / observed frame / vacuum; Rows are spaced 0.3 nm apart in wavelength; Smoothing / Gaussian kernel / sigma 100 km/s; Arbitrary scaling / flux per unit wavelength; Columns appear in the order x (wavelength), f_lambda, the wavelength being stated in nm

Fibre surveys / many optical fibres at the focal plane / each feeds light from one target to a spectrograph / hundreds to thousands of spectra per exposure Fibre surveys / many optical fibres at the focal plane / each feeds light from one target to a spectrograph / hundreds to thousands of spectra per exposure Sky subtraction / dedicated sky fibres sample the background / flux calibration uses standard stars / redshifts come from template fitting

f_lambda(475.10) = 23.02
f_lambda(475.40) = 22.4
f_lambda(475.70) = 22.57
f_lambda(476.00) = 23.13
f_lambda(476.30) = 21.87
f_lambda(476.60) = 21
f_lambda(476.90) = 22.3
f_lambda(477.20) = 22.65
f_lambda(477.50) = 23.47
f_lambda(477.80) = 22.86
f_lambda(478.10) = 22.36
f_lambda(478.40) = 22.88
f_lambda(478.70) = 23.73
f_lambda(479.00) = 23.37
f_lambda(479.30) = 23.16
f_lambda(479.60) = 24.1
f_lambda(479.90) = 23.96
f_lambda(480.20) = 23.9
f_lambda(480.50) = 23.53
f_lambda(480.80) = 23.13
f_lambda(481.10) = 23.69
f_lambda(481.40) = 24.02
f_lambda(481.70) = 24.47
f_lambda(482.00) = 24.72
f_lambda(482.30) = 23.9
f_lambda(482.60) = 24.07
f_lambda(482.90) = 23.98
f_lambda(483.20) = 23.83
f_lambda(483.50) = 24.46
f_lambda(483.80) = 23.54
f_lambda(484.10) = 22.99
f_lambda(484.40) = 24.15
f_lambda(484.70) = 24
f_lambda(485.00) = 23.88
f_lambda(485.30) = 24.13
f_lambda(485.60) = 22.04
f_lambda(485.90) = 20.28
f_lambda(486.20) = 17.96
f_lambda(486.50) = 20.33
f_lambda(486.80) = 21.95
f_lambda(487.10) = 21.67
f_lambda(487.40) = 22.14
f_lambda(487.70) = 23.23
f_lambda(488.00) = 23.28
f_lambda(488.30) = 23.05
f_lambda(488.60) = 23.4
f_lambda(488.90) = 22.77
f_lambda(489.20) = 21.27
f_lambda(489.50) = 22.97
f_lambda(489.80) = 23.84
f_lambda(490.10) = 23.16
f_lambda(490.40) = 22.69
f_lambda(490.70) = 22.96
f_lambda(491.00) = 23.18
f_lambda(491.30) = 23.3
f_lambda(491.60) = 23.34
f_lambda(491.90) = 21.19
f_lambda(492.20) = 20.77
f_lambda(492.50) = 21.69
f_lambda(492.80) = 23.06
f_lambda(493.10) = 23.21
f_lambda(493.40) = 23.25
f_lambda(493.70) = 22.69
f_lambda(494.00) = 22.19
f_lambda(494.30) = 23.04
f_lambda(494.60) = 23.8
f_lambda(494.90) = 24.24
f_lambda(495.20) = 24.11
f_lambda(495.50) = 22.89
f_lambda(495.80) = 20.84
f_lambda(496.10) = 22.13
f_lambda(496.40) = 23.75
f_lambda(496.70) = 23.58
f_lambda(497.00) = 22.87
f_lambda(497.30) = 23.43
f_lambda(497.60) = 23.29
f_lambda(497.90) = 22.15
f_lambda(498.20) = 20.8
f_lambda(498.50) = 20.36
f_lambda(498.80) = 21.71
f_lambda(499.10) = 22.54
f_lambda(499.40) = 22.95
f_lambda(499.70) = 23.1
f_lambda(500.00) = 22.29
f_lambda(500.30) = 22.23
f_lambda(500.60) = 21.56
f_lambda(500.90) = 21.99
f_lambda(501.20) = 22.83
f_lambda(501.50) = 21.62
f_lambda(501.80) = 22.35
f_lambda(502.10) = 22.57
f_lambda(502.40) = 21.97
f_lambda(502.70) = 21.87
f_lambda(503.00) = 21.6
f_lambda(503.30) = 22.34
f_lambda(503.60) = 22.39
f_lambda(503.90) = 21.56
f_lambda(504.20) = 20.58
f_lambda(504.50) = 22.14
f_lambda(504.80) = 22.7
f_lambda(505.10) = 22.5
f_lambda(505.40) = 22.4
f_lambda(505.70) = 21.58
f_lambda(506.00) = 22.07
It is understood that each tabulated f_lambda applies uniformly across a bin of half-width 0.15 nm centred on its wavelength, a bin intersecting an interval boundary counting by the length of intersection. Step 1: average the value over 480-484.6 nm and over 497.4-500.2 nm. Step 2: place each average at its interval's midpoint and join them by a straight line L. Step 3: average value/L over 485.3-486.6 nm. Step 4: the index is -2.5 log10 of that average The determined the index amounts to 0.14 mag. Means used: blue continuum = 23.9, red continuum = 22.2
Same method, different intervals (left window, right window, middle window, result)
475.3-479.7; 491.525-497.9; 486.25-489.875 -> 0.02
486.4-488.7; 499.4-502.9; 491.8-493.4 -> 0.01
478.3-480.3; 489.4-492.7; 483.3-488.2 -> 0.03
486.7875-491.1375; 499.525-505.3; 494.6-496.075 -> -0.03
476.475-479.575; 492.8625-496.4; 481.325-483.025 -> -0.06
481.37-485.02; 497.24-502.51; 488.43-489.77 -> 0.03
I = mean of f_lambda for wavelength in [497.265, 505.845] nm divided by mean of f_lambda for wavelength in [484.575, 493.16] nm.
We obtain 1.0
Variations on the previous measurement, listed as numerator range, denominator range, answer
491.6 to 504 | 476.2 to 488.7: 0.97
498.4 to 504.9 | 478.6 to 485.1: 0.93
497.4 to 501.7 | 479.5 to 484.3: 0.93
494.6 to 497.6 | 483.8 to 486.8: 1.04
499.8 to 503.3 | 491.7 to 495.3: 0.97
